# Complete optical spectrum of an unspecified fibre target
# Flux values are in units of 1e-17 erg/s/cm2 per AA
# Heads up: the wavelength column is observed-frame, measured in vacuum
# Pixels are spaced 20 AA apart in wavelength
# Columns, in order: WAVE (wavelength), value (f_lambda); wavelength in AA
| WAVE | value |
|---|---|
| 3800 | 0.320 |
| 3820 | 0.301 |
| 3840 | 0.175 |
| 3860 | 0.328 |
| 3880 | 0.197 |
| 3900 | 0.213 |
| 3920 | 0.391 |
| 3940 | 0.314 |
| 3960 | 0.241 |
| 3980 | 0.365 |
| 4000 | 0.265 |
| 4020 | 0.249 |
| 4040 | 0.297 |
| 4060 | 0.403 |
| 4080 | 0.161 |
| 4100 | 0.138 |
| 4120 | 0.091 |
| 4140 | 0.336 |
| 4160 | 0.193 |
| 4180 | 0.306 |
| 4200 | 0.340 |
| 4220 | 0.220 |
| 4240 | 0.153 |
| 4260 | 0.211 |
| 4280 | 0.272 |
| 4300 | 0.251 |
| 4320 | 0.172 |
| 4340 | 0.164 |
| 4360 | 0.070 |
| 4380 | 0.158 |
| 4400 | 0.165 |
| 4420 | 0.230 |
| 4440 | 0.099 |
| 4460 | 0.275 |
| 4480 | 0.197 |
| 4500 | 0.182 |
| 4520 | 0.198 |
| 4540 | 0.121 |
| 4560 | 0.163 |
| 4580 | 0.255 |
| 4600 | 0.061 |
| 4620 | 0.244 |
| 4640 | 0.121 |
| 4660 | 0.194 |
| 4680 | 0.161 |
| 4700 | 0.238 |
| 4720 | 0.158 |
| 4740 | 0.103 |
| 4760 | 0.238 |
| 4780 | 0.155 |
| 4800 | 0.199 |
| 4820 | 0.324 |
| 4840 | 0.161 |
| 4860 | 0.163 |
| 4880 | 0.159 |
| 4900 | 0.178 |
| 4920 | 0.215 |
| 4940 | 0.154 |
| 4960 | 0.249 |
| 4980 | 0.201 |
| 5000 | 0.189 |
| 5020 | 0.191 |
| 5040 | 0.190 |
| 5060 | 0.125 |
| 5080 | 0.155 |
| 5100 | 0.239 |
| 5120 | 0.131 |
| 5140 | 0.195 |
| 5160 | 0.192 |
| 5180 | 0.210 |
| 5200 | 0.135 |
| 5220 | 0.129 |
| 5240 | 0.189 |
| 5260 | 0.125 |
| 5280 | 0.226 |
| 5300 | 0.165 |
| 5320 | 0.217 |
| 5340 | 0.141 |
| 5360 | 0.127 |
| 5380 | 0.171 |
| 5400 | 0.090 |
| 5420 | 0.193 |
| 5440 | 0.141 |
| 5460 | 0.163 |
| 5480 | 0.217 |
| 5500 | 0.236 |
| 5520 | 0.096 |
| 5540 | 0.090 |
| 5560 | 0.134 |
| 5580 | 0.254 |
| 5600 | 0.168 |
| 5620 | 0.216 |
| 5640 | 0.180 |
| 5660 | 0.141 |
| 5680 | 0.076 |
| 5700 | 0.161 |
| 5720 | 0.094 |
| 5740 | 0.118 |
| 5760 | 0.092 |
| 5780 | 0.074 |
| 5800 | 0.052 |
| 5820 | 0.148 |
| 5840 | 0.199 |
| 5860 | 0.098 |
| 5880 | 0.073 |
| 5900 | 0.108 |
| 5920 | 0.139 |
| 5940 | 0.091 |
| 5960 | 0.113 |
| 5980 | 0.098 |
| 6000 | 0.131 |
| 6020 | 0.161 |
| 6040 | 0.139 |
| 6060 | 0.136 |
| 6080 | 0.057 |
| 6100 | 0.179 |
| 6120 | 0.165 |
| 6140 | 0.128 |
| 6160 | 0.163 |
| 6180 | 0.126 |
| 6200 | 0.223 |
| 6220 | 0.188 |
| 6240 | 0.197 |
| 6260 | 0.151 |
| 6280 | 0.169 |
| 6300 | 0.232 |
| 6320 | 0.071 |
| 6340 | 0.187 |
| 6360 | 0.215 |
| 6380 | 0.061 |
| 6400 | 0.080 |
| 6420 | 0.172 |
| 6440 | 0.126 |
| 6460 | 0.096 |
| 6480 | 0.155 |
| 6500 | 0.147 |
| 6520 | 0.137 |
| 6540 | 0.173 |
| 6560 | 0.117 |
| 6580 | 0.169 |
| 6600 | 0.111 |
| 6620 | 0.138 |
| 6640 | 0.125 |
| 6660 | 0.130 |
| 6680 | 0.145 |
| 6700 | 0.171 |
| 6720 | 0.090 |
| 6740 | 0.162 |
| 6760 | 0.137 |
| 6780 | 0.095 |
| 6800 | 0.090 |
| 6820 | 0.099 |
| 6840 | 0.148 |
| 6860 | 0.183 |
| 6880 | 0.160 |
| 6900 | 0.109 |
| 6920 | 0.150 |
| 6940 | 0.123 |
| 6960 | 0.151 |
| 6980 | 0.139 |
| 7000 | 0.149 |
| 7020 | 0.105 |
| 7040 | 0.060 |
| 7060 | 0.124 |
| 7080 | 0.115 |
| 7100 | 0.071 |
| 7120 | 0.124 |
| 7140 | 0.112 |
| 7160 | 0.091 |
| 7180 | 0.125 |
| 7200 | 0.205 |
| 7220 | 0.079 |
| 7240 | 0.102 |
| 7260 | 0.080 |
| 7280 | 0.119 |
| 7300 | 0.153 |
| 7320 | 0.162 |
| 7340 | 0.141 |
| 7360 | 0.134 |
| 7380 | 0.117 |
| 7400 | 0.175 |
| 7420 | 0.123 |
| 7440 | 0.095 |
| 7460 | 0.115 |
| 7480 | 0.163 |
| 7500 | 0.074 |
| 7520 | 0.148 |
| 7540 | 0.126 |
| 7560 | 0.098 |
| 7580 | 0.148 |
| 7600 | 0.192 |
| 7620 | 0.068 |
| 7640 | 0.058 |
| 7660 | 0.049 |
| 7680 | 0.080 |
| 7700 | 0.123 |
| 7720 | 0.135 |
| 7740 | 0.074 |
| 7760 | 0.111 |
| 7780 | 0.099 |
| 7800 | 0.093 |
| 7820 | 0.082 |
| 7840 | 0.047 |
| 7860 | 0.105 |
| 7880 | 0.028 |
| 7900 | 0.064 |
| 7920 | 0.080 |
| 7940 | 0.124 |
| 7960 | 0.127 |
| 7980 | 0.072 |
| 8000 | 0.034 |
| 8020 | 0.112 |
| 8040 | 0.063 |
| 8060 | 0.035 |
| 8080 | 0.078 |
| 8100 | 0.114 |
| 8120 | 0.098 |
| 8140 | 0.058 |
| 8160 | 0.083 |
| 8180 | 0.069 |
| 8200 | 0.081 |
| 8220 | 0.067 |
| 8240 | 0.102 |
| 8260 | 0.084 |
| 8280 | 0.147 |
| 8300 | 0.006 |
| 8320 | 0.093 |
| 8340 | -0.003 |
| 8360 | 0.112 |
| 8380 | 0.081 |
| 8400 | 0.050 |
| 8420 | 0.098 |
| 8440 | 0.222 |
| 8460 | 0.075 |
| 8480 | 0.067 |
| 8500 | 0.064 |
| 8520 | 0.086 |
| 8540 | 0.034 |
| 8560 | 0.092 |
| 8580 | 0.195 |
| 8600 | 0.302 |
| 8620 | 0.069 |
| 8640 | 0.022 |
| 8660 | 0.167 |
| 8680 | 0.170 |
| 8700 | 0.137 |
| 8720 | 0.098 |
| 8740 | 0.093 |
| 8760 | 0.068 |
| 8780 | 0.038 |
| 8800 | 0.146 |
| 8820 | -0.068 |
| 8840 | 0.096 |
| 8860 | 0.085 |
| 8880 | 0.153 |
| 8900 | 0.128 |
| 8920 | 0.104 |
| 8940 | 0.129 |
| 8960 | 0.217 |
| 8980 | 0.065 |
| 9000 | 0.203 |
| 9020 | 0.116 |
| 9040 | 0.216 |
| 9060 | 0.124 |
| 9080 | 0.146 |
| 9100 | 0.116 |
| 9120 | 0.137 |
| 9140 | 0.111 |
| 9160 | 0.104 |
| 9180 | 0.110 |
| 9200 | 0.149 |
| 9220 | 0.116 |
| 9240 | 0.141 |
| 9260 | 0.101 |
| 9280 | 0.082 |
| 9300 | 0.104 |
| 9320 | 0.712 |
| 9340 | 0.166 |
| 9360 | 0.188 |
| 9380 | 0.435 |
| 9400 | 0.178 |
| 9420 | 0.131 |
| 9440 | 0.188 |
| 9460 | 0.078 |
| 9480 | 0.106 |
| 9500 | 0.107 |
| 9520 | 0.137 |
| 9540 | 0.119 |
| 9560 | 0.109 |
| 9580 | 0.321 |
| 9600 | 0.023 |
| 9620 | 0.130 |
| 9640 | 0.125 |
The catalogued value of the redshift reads 1.305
